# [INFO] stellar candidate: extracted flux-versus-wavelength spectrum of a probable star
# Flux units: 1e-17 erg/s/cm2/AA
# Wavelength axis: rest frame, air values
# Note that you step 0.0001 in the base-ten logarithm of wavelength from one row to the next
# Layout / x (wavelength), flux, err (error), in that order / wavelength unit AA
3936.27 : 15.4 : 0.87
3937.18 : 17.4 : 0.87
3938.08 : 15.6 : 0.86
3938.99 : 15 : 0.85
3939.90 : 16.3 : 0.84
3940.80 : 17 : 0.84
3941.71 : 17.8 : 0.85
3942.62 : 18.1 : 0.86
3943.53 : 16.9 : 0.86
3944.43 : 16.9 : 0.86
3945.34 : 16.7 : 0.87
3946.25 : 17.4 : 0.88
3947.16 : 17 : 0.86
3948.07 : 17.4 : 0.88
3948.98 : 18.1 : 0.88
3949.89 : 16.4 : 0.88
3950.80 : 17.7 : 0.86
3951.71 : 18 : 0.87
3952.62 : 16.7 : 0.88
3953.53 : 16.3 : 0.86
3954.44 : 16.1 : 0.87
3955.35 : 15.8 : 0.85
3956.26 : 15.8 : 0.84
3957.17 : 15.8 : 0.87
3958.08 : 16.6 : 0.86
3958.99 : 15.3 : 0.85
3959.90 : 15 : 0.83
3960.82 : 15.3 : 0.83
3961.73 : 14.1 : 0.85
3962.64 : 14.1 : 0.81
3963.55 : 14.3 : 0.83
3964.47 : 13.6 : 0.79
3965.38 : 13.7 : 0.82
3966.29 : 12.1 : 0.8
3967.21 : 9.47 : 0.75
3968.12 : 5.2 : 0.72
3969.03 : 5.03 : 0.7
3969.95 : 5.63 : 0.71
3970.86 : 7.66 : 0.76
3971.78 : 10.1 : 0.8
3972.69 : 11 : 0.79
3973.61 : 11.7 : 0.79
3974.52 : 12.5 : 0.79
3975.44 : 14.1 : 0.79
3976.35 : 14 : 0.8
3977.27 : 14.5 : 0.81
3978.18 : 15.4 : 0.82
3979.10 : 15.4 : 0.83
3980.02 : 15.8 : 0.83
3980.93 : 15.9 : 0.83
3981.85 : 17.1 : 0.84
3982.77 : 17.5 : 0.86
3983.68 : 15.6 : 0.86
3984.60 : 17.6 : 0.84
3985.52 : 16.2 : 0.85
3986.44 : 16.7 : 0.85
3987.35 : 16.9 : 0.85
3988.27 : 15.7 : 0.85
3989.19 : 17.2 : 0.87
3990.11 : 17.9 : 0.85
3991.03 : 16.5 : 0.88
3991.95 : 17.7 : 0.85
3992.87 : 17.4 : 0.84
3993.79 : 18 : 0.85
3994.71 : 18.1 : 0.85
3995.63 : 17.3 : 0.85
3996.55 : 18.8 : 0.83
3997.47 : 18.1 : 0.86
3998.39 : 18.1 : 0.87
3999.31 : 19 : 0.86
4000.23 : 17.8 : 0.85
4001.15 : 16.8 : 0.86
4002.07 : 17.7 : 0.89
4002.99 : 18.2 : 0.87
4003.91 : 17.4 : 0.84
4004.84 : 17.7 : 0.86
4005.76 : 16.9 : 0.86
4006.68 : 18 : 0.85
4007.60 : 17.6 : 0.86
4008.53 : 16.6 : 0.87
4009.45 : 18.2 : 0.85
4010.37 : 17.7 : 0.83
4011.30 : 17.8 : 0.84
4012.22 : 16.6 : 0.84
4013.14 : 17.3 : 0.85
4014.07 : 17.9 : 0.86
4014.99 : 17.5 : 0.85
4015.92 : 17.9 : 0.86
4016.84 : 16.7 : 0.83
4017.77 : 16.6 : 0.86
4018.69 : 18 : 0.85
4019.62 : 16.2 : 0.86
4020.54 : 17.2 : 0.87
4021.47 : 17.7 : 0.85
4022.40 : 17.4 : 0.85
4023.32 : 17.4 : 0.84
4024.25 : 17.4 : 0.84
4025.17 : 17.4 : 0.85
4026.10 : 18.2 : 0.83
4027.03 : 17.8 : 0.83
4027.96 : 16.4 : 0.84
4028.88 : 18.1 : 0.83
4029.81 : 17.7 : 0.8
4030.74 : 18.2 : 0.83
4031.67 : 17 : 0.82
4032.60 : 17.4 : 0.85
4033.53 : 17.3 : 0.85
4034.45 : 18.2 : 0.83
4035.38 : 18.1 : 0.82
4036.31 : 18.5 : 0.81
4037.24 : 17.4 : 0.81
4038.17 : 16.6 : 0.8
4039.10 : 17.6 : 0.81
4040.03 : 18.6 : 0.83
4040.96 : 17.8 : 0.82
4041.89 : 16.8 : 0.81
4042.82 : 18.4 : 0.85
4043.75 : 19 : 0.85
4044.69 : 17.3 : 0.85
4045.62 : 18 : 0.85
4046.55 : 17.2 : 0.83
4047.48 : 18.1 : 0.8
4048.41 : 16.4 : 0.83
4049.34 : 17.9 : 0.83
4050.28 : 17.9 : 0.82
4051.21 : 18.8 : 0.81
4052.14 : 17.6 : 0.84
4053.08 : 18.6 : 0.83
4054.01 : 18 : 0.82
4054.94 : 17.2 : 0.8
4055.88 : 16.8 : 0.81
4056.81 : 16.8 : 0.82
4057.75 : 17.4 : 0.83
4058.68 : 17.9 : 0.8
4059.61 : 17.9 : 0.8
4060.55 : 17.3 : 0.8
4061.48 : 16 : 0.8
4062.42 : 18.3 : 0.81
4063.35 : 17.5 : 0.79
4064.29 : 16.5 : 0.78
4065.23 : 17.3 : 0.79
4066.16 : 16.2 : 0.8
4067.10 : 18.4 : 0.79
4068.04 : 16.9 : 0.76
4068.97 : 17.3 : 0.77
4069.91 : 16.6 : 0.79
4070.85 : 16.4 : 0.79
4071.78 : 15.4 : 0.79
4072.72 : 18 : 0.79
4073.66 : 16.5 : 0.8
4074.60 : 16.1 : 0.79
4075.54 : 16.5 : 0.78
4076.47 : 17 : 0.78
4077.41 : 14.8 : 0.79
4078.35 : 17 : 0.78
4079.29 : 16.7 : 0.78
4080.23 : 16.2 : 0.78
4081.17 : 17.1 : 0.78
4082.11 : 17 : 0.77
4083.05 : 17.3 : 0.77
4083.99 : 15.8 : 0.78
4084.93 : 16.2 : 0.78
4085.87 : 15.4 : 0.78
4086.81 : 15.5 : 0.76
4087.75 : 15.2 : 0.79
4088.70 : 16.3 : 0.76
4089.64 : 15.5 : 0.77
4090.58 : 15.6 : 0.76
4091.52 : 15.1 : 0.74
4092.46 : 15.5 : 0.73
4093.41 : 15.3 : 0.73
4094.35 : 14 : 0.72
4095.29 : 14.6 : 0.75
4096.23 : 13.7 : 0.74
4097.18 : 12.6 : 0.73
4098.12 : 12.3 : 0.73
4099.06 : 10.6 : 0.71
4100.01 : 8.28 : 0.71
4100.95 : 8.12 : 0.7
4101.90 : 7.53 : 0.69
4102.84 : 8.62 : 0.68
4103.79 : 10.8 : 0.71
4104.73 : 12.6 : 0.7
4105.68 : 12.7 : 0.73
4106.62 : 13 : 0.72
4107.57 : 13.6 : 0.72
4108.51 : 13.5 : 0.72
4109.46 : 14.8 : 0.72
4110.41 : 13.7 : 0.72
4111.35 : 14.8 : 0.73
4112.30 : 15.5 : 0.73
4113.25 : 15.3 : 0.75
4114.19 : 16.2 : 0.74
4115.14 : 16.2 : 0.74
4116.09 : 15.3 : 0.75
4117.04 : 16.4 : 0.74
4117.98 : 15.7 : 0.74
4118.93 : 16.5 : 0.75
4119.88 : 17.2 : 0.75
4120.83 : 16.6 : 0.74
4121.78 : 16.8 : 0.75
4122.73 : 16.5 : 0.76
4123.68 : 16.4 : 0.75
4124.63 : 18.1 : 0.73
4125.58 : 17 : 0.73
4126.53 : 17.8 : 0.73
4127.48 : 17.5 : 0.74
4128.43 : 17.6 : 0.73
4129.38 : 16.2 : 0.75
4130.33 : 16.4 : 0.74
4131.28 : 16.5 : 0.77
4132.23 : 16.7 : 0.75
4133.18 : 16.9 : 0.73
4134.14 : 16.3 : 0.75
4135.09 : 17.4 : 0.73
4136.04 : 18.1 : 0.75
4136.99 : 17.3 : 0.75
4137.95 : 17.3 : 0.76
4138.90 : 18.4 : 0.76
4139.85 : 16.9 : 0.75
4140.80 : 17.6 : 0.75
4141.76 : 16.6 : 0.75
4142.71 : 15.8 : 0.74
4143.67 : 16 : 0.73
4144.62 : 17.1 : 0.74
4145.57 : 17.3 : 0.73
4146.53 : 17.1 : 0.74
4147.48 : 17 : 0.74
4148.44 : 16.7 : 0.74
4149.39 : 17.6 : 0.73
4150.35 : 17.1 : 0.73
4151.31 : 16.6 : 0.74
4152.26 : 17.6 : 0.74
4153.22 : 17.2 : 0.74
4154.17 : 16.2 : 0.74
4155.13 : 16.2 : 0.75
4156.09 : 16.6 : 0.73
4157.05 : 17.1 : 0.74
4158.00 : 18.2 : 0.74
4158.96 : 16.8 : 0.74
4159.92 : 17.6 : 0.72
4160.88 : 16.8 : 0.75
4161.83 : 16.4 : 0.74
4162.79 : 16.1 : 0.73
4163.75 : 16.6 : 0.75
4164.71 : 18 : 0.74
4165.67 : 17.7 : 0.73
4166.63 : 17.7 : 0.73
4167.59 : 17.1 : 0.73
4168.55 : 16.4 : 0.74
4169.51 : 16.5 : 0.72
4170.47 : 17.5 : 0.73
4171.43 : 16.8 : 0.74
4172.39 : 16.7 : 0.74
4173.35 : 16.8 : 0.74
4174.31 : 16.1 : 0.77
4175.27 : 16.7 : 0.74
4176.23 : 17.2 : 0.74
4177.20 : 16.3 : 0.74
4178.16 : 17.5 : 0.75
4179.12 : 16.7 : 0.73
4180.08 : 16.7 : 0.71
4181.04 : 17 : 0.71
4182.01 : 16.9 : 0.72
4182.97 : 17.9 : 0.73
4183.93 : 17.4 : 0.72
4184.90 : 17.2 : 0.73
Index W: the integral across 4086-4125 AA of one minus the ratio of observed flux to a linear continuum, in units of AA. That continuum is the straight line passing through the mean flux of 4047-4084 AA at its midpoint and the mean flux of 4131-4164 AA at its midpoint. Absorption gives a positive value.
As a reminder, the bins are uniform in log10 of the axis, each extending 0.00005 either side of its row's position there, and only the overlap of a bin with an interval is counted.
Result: 6.5 AA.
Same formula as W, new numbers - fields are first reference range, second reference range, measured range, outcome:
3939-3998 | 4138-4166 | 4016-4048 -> -3.5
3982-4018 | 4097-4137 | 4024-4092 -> -4.2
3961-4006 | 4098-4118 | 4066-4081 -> -3.5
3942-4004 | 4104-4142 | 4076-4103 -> 2.7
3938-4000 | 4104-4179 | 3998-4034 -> -4.2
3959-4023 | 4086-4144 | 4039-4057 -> -2.7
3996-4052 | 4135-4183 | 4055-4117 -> 7.7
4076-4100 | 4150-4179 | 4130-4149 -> -0.7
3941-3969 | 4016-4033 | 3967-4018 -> 2.3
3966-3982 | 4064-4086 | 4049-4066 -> -1.9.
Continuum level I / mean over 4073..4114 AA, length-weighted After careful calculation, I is 14.3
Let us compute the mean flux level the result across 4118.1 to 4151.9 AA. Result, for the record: 17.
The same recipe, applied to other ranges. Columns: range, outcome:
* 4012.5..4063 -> 17.6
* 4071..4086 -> 16.5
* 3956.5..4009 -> 15.2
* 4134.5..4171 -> 17.1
